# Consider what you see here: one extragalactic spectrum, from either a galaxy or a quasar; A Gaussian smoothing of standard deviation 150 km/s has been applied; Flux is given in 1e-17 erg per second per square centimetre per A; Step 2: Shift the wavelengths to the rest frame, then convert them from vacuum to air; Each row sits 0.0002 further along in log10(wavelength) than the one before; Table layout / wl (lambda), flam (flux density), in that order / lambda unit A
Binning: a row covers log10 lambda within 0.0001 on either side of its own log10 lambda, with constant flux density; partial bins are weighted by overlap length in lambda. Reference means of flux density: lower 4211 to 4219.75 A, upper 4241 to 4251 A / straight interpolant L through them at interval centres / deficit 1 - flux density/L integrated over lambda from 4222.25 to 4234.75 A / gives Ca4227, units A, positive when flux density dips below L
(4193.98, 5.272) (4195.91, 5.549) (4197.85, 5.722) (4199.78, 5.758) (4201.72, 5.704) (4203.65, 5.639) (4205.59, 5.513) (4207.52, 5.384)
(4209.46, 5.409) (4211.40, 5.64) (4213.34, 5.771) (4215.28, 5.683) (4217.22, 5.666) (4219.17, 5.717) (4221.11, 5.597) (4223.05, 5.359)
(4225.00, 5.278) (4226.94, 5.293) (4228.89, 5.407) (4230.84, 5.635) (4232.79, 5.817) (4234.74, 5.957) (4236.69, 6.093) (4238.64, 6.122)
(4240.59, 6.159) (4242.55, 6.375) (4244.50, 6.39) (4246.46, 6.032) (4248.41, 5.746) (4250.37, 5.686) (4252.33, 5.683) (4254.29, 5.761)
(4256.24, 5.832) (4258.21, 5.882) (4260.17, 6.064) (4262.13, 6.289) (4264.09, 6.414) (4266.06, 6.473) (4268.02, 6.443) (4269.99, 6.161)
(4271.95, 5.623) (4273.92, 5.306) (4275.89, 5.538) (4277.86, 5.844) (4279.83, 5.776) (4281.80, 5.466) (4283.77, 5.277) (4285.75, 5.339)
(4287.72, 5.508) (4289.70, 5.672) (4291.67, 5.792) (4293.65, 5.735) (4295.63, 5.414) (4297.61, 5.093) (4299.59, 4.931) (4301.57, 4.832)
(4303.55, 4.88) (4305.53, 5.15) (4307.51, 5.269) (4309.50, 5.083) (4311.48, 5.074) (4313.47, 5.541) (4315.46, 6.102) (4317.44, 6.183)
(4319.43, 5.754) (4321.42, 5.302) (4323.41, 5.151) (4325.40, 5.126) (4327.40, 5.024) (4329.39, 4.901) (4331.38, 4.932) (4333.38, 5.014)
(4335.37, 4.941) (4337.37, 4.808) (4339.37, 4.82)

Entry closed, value 0.74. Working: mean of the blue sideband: 5.69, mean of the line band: 5.5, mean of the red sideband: 6.06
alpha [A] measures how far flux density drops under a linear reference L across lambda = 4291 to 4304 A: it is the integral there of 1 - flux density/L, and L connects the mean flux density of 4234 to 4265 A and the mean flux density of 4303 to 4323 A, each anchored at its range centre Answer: 0.80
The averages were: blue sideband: 6.03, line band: 5.24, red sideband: 5.44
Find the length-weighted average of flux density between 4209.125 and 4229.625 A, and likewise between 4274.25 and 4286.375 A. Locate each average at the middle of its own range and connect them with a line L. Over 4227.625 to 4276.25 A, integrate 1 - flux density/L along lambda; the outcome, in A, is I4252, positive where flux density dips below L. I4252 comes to -3.7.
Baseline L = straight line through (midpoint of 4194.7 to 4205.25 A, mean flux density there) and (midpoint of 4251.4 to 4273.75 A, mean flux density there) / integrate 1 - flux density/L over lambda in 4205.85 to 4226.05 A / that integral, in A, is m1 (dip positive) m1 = 0.7 A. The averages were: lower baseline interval 5.65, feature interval 5.55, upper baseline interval 6.03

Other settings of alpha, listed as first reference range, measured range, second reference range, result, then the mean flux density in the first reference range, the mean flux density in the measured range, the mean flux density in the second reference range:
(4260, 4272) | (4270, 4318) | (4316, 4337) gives 2.85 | 6.27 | 5.44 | 5.24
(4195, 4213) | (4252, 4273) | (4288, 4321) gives -2.22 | 5.6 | 6.07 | 5.41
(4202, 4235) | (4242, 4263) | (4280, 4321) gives -1.77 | 5.57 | 5.97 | 5.41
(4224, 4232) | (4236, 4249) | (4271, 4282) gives -1.61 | 5.41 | 6.14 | 5.6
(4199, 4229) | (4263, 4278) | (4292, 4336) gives -1.66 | 5.55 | 5.99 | 5.26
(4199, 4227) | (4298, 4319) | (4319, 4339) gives -0.64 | 5.57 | 5.31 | 5.07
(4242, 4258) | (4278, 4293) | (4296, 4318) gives -0.14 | 5.92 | 5.57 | 5.27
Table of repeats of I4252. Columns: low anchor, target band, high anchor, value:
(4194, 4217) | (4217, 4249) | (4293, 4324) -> -1.6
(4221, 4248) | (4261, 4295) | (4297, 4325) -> -1.6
